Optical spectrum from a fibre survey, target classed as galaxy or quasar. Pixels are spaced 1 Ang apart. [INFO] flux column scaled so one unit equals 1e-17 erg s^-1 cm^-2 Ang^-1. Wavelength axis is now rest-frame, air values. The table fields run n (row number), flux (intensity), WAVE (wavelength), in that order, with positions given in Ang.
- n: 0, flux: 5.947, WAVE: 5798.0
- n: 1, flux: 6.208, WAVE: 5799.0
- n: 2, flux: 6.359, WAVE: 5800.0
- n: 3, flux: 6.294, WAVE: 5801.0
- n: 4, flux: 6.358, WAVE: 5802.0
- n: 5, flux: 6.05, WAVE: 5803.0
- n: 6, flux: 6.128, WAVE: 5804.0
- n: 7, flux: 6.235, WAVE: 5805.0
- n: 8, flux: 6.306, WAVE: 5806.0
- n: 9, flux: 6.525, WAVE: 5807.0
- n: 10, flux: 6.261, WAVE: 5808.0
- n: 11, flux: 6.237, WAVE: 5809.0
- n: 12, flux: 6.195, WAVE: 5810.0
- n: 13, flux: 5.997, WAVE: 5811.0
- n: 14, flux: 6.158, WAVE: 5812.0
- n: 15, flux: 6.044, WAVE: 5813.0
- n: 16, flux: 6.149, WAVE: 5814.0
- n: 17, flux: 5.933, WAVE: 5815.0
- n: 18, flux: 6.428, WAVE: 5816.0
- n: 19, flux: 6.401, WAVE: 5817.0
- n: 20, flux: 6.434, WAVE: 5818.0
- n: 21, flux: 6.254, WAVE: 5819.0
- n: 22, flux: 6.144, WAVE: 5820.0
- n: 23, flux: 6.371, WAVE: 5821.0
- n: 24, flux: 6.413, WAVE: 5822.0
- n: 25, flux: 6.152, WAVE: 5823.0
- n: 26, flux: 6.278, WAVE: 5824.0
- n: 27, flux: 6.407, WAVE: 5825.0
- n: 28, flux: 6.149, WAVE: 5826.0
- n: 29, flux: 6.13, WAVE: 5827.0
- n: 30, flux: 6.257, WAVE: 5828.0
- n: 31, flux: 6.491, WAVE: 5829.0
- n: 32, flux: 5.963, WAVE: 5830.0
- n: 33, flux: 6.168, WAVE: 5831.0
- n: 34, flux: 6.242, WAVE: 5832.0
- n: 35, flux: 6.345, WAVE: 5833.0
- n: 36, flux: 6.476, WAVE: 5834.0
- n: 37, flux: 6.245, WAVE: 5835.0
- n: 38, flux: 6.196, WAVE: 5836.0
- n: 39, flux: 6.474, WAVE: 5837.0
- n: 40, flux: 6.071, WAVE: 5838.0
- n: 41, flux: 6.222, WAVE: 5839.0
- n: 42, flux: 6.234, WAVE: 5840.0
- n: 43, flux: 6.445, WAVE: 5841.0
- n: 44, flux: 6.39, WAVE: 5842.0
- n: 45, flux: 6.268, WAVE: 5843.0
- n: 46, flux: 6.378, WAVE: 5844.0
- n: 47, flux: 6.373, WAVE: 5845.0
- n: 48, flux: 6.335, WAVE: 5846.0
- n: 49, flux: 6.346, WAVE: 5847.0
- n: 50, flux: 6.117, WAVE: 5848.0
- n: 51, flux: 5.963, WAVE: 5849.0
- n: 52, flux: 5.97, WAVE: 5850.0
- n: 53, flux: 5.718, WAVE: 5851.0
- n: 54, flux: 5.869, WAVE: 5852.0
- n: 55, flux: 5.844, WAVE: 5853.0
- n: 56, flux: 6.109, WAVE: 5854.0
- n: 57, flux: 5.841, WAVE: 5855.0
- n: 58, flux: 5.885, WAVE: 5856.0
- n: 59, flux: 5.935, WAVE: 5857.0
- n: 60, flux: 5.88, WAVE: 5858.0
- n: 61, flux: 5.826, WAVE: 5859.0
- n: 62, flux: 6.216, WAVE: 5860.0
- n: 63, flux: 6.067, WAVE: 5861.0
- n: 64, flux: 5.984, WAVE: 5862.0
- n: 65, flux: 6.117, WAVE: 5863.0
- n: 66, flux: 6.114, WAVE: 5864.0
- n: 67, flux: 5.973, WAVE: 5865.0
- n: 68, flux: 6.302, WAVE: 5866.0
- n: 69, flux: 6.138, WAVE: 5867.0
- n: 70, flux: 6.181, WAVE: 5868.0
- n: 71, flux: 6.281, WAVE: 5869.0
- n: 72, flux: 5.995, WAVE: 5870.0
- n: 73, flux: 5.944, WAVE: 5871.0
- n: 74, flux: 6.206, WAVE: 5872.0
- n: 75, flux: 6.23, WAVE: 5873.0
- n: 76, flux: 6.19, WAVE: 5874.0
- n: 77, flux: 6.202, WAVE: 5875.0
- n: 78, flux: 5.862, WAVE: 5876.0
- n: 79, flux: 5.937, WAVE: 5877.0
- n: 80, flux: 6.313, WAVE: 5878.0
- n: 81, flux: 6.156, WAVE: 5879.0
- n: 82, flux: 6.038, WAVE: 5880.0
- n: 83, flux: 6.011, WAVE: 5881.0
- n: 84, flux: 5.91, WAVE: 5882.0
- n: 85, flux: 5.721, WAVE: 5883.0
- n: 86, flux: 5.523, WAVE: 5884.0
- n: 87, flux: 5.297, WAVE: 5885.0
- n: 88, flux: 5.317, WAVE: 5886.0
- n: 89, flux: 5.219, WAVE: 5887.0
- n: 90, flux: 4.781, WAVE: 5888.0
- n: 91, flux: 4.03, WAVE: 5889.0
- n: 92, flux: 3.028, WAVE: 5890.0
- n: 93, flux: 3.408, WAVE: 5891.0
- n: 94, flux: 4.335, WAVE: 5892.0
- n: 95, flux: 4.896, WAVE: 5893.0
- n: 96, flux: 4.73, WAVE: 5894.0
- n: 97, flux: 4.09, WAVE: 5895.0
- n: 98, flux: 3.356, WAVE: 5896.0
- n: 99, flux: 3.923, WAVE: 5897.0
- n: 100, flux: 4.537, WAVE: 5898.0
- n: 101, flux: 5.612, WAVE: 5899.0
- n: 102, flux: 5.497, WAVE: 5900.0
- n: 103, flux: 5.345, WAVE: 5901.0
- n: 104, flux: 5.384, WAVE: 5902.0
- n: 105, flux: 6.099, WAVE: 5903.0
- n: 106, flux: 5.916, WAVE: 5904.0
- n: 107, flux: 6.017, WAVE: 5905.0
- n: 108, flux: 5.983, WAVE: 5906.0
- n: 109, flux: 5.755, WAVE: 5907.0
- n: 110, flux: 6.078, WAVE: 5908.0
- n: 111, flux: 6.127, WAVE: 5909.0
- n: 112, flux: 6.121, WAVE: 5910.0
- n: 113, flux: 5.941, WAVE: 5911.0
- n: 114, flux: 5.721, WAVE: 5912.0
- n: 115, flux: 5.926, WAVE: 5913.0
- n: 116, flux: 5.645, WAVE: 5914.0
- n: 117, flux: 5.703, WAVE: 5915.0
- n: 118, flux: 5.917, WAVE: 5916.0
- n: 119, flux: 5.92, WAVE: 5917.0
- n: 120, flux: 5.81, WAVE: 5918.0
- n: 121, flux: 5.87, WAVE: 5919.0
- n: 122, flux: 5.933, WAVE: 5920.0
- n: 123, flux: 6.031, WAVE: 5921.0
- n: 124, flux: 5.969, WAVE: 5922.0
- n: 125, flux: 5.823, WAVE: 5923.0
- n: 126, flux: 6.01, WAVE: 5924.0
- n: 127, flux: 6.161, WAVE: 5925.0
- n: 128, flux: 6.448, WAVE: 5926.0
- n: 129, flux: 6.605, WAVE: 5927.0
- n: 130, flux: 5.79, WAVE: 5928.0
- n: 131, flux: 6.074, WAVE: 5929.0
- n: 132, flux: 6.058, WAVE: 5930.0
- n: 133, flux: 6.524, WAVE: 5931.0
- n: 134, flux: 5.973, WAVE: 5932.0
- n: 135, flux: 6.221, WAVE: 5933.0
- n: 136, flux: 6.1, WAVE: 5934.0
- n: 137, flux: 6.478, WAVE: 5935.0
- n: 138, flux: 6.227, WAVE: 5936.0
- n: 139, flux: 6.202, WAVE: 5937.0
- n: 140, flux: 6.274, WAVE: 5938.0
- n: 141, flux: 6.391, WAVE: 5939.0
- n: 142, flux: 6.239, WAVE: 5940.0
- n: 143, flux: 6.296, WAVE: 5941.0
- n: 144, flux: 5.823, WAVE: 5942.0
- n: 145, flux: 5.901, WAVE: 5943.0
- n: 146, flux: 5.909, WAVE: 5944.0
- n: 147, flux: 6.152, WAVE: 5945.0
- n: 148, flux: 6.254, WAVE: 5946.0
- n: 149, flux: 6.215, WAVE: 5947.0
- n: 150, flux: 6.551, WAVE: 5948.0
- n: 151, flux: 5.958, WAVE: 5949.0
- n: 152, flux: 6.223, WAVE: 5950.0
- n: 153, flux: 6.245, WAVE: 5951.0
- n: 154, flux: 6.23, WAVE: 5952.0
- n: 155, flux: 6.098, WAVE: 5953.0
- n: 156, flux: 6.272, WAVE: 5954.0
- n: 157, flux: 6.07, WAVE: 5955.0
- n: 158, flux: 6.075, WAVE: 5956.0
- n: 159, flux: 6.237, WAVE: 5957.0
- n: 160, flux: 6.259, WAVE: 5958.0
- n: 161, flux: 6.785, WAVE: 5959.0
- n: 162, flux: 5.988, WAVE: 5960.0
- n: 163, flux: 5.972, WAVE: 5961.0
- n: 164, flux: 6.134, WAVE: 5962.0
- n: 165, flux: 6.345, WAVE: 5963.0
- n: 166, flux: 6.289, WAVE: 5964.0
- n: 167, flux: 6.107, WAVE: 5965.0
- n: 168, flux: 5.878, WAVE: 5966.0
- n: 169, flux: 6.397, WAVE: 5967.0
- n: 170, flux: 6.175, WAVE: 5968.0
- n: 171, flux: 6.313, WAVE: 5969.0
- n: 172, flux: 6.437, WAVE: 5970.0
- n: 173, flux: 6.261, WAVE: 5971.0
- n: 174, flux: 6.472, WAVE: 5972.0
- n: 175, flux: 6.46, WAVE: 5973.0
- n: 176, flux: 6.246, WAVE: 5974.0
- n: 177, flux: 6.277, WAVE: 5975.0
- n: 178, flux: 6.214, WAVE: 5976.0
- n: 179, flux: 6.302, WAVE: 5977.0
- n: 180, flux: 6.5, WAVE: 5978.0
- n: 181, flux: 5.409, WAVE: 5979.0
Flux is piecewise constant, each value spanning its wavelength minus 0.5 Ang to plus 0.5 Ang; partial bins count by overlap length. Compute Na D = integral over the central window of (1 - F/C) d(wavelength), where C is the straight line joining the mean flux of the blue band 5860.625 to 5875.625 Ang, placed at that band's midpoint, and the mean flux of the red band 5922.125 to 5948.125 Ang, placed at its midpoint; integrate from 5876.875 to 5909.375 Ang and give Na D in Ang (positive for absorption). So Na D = 4.9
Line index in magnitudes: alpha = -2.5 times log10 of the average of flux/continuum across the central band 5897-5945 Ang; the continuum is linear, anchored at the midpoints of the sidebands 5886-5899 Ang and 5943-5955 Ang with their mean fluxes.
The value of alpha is -0.14 mag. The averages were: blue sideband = 4.29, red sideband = 6.17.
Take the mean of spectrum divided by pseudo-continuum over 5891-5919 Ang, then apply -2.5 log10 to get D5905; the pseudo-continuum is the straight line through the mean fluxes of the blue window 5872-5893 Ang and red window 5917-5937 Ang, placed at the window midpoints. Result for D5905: 0.072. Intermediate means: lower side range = 5.38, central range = 5.39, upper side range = 6.11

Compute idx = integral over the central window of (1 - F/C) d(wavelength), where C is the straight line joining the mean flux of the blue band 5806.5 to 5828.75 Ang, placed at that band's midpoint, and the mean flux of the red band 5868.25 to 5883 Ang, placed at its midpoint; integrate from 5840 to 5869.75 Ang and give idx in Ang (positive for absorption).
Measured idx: 0.19 Ang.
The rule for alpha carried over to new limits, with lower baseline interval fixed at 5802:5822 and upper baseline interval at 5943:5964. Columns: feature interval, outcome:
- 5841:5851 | 0.000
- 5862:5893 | 0.109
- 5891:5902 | 0.323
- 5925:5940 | -0.007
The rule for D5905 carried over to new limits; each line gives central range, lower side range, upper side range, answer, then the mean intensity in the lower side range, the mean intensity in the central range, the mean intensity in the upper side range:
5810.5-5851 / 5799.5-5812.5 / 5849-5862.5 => -0.027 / 6.24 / 6.24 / 5.94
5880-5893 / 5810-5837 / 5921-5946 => 0.248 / 6.24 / 4.93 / 6.15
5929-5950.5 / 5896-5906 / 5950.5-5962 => -0.046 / 5.3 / 6.19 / 6.2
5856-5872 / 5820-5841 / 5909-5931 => 0.018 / 6.27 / 6.06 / 5.99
